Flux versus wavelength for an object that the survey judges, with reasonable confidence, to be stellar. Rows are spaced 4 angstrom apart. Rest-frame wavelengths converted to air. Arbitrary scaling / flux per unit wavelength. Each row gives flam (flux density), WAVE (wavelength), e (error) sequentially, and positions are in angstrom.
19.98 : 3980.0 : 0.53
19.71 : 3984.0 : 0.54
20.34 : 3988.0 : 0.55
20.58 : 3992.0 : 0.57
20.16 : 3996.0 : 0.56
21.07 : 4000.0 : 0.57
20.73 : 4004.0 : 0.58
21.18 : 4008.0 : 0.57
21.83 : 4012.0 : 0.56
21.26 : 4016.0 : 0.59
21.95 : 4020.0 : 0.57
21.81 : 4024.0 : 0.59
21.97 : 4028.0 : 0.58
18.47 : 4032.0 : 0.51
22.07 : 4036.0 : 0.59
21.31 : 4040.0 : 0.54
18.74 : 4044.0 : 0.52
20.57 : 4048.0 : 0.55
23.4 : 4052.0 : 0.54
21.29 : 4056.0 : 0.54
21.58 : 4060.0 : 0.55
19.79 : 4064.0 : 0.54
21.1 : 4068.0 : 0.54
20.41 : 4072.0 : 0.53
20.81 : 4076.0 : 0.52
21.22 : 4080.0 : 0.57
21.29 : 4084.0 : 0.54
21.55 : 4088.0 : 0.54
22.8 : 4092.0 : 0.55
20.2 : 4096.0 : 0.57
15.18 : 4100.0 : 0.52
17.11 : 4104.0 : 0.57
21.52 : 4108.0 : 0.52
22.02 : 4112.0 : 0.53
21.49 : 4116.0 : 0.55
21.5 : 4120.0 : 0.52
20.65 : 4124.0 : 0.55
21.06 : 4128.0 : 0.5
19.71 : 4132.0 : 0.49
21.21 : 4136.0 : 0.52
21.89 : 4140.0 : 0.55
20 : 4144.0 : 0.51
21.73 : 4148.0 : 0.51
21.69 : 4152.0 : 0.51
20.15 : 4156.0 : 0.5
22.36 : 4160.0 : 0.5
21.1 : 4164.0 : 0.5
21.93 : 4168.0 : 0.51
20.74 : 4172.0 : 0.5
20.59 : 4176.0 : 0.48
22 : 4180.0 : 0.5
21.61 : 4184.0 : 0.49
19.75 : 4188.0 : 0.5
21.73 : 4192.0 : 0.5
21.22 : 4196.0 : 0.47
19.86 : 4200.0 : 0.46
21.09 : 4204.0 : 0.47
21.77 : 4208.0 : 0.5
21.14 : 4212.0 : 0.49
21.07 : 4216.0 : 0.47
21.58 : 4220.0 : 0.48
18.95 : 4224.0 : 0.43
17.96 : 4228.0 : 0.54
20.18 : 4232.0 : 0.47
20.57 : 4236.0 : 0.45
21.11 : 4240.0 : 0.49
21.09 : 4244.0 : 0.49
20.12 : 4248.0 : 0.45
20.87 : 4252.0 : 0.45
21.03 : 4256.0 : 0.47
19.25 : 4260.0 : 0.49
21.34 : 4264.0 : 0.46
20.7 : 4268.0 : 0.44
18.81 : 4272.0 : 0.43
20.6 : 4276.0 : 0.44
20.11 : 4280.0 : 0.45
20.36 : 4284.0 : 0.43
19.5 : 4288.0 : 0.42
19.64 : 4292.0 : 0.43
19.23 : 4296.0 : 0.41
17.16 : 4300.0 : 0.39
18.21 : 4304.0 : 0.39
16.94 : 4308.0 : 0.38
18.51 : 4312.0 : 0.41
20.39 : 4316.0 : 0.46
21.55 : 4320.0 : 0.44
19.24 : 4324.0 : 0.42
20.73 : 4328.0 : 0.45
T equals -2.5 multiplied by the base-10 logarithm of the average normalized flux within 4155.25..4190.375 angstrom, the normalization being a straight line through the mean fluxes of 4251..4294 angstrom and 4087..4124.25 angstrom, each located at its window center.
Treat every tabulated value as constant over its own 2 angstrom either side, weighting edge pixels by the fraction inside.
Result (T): -0.05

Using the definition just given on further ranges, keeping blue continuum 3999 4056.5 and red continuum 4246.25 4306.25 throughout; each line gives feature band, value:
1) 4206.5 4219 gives -0.06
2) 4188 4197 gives -0.05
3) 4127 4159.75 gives -0.02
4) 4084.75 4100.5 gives 0.02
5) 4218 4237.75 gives 0.01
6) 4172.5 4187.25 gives -0.05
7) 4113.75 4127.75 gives -0.03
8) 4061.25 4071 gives 0.02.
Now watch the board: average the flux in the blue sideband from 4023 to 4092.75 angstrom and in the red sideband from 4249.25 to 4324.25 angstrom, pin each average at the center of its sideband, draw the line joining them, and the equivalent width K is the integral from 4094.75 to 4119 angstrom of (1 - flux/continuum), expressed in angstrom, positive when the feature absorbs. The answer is 1.3 angstrom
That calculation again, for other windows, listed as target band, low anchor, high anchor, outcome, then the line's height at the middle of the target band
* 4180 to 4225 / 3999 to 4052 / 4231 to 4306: -1.5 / 20.3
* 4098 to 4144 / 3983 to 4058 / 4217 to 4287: 0.9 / 20.7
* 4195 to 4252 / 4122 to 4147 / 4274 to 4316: -2.0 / 19.8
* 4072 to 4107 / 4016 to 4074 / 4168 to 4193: 1.6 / 21.1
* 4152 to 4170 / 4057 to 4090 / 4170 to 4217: -0.3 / 21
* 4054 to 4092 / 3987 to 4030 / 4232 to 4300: -0.3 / 20.9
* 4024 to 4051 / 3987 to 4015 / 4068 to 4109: -0.2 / 20.6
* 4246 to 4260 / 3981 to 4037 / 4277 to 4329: -0.6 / 19.6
